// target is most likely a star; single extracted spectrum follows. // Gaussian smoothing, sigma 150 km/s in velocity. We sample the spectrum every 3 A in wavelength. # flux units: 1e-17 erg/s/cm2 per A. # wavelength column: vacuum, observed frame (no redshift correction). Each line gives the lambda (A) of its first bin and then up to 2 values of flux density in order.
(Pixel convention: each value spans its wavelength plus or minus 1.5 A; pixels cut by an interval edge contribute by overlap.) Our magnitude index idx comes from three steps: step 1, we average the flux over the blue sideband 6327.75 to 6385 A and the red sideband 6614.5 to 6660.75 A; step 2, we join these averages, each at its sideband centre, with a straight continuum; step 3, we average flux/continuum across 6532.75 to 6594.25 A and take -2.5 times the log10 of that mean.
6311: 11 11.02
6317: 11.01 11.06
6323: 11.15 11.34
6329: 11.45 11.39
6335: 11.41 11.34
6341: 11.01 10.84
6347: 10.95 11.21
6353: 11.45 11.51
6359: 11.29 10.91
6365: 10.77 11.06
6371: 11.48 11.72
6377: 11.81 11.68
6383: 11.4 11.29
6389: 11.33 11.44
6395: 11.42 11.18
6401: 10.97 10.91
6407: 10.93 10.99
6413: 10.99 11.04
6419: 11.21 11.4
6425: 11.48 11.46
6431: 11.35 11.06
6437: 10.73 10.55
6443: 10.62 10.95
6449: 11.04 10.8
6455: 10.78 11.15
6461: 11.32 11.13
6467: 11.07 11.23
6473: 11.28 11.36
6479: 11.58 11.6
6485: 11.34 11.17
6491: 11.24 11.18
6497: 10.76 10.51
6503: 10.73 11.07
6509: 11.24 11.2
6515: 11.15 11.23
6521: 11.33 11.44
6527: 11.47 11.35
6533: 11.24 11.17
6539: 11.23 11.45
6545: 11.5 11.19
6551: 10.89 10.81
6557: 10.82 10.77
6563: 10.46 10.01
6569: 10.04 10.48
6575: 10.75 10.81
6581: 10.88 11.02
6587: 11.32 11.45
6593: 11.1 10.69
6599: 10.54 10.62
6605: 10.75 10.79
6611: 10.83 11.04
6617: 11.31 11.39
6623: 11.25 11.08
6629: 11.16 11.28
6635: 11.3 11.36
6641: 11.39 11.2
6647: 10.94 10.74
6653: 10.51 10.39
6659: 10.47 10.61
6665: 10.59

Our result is 0.02 mag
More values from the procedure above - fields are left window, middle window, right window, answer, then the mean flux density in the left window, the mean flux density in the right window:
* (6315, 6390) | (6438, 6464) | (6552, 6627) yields 0.02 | 11.3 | 10.8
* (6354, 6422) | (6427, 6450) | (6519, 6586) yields 0.02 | 11.2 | 11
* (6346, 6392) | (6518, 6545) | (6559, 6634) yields -0.03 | 11.3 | 10.9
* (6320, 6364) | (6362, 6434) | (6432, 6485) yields -0.01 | 11.2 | 11.1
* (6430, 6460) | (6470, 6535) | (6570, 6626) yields -0.03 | 10.9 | 10.9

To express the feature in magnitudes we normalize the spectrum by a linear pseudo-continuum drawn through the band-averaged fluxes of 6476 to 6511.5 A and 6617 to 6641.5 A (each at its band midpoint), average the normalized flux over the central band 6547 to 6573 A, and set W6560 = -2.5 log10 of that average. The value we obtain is 0.06 mag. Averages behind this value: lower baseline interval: 11.1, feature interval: 10.6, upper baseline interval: 11.3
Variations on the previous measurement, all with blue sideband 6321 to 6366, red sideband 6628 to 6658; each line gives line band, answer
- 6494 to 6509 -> 0.02 mag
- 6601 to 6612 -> 0.03 mag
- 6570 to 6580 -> 0.04 mag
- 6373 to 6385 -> -0.04 mag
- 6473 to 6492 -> -0.03 mag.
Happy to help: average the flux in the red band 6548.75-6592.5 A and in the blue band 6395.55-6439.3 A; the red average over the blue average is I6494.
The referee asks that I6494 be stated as 1.0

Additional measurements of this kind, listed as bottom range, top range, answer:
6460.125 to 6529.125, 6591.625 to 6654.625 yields 0.98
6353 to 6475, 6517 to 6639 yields 0.99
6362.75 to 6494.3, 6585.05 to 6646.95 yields 0.99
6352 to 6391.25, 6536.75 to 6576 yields 0.95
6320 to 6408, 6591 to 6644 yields 0.98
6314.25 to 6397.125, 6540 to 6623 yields 0.97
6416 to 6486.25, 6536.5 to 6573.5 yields 0.97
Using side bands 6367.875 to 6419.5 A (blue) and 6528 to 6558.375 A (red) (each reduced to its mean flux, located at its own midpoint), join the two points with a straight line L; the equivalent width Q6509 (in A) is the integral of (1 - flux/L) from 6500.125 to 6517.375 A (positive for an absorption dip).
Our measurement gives 0.2 A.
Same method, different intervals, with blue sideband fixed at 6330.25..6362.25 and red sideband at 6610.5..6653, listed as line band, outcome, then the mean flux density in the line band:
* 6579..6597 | 0.1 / 11.1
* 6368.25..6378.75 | -0.4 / 11.6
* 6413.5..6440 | 0.1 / 11.2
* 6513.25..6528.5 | -0.2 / 11.3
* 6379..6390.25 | -0.2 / 11.4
